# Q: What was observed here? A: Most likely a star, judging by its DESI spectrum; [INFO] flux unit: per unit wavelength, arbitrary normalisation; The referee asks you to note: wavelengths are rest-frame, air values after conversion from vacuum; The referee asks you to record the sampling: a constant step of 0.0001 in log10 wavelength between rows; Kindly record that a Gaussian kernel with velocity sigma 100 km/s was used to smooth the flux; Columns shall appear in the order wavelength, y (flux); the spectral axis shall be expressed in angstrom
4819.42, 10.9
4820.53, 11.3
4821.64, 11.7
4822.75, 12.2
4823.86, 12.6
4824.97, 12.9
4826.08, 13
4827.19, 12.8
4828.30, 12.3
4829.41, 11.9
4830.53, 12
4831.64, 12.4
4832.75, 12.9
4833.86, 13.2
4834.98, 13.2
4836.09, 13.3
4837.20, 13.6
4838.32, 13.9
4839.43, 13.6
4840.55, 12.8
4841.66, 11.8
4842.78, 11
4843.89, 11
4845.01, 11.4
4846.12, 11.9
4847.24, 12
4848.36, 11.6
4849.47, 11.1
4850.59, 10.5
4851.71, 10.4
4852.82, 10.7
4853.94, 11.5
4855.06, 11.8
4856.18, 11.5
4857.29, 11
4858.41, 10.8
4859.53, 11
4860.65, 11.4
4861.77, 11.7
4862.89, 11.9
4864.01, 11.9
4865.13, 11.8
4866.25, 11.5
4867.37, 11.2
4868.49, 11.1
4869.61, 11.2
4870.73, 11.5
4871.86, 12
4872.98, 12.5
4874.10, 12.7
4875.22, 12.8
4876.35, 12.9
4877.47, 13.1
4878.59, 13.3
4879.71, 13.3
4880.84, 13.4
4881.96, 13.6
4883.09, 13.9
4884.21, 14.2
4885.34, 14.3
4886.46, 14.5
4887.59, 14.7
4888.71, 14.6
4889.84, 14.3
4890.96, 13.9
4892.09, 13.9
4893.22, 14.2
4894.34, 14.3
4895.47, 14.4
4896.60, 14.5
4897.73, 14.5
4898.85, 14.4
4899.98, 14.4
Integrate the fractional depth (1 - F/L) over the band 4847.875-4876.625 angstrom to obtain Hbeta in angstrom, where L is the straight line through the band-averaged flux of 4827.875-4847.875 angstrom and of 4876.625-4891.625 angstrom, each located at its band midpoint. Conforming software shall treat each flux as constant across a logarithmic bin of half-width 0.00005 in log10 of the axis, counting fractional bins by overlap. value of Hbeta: 3.7 angstrom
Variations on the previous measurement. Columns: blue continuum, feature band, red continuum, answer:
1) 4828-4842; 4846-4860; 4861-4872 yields 1.1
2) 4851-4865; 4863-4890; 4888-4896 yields 0.1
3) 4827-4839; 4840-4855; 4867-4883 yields 1.6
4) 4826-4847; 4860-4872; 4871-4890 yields 1.5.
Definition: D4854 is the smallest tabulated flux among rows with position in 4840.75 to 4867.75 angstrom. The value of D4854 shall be 10.4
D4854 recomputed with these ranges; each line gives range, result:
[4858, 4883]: 10.8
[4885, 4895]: 13.9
